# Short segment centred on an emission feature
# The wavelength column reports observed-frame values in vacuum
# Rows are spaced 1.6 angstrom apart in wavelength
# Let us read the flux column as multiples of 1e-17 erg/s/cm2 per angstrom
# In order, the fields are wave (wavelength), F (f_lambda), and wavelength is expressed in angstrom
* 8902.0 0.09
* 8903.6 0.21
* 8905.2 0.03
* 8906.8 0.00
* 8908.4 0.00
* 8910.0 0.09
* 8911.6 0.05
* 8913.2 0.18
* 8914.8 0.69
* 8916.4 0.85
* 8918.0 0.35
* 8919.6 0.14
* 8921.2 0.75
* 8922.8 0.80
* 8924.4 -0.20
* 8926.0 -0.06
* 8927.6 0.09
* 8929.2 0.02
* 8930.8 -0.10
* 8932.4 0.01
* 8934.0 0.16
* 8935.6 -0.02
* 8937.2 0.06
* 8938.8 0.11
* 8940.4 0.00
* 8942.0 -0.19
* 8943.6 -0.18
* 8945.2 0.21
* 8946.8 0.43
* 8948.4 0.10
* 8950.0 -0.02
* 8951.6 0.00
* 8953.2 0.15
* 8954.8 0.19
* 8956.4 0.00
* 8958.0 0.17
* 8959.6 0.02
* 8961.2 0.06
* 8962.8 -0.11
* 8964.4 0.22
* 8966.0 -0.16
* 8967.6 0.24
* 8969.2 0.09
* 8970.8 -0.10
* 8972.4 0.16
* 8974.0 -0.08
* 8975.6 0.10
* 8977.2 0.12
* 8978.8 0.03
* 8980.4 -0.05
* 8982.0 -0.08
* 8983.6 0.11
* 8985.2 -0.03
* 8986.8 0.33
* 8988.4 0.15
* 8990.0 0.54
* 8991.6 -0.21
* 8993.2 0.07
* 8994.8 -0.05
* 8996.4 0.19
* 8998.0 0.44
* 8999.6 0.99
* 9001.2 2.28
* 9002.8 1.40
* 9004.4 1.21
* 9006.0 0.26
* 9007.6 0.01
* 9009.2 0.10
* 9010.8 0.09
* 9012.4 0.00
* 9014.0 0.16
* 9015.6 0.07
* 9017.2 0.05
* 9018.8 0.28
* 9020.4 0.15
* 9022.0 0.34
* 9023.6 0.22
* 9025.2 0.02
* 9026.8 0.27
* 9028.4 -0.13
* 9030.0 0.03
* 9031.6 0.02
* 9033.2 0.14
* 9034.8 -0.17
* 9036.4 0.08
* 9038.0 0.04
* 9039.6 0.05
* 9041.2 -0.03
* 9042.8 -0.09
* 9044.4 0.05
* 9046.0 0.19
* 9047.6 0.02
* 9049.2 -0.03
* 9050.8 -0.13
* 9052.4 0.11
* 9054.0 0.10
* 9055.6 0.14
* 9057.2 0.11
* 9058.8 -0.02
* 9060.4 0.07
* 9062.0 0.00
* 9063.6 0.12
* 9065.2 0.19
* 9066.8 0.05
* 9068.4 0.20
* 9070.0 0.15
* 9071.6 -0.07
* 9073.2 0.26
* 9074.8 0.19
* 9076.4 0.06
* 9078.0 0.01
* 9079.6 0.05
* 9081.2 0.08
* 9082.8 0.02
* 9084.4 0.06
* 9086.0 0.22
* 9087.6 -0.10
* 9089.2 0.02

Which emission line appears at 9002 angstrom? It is [O III]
